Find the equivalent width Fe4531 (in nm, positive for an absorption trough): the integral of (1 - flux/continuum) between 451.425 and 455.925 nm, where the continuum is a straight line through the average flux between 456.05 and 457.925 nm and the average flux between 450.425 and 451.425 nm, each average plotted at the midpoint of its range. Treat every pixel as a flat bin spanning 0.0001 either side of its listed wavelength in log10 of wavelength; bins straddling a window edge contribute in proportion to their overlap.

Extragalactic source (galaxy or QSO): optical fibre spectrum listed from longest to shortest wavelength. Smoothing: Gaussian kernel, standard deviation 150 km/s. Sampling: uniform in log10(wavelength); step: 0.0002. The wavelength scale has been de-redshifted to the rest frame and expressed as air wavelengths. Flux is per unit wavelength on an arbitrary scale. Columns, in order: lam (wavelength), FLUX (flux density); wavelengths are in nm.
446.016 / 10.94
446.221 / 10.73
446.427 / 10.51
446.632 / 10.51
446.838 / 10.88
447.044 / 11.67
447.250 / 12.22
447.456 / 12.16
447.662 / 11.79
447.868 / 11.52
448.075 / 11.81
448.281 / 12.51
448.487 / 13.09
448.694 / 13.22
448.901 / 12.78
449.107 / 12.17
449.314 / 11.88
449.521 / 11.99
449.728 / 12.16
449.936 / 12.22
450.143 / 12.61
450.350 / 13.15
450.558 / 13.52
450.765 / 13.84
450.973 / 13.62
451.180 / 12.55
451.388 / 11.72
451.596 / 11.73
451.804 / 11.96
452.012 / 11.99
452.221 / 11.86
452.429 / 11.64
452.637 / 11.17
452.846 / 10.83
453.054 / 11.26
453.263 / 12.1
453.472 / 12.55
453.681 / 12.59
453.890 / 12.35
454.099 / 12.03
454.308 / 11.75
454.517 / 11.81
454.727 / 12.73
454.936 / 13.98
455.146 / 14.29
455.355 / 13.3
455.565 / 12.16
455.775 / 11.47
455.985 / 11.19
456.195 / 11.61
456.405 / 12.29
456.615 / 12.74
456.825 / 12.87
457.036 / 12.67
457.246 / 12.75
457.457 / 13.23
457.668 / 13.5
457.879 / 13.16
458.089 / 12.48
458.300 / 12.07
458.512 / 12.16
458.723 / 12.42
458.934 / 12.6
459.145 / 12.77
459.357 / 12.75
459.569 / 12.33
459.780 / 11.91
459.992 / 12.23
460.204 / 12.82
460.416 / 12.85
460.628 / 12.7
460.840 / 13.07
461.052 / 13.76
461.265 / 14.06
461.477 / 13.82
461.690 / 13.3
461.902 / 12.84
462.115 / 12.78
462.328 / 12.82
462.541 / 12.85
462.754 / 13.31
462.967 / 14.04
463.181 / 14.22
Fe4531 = 0.27 nm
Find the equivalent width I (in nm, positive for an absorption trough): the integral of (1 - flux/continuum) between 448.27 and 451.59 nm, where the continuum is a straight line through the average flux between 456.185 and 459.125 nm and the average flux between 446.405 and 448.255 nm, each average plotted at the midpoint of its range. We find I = -0.24 nm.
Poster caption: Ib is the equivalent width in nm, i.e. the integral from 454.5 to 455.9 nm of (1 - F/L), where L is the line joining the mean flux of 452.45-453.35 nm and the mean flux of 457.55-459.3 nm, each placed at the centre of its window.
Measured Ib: -0.114 nm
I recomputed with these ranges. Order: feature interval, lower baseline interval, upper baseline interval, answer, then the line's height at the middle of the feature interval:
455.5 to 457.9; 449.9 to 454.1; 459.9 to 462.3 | 0.05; 12.7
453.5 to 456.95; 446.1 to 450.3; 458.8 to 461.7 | 0.01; 12.5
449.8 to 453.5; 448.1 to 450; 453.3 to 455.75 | 0.09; 12.5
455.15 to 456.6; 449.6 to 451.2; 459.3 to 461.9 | 0.09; 13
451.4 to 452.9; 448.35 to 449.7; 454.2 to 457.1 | 0.10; 12.5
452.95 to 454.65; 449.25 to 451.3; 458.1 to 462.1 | 0.09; 12.8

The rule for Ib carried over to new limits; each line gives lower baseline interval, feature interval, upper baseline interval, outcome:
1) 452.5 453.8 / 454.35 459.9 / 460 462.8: -0.077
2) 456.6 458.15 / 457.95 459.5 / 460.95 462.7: 0.068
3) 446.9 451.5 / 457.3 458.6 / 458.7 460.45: -0.028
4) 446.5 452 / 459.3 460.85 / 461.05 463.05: 0.073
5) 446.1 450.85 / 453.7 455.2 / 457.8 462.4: -0.021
